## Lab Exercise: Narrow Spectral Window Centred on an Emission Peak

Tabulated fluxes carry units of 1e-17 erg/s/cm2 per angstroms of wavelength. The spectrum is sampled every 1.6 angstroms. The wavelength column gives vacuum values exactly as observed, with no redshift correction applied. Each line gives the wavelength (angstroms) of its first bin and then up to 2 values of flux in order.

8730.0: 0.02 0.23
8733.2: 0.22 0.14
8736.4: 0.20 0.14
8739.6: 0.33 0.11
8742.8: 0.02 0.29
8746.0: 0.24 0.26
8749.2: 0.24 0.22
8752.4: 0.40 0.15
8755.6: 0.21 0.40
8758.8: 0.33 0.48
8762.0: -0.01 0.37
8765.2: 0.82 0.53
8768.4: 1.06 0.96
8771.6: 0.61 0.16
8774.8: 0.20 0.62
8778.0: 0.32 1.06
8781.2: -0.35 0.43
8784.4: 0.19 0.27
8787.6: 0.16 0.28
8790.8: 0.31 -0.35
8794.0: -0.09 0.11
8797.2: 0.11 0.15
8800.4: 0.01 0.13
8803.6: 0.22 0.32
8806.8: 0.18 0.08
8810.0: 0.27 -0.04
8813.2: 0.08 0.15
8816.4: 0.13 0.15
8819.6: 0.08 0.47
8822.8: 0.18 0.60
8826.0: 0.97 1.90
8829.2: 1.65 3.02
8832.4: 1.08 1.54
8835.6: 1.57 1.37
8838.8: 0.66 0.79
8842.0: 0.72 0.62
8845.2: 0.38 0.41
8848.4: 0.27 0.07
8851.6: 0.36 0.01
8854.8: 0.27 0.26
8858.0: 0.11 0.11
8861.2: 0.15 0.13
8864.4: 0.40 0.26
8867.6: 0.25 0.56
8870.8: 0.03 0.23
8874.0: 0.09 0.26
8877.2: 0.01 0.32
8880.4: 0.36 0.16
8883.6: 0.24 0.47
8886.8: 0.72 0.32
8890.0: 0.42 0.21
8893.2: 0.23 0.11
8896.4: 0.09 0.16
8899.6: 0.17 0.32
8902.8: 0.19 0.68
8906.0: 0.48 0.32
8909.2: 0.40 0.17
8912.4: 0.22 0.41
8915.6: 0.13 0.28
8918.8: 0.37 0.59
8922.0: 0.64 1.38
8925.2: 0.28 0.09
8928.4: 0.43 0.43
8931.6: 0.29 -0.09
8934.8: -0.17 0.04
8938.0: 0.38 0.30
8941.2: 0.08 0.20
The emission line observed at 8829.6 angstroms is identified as [O II] 3727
